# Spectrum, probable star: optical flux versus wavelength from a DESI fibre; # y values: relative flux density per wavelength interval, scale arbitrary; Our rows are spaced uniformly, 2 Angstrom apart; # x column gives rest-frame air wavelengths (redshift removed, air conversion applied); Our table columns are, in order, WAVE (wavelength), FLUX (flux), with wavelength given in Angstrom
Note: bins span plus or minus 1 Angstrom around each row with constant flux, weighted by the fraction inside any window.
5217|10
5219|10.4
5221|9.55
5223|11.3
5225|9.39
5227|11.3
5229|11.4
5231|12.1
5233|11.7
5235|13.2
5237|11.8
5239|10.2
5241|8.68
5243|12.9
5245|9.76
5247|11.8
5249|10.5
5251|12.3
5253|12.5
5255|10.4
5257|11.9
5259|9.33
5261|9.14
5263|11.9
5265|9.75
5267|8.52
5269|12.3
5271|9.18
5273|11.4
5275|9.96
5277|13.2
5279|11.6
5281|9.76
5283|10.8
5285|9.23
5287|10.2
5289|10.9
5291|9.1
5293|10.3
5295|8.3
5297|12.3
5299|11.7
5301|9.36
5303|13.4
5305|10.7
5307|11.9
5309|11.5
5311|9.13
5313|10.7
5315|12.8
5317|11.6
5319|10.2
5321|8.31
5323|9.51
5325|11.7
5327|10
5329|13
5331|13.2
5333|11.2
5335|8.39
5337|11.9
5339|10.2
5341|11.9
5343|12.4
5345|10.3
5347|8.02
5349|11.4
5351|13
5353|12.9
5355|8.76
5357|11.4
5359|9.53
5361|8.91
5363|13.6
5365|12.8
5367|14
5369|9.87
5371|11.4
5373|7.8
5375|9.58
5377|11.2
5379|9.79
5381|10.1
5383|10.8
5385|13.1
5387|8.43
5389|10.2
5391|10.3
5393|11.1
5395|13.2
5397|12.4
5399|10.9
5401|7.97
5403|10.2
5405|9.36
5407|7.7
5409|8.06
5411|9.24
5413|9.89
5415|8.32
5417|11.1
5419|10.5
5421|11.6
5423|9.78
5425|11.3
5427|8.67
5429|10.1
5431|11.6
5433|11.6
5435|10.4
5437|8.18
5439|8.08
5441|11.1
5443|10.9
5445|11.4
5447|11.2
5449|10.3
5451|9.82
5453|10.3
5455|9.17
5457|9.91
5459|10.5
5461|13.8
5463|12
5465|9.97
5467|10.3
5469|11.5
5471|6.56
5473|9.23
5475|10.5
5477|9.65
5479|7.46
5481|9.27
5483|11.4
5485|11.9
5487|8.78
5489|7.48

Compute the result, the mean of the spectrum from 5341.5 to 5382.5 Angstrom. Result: 10.9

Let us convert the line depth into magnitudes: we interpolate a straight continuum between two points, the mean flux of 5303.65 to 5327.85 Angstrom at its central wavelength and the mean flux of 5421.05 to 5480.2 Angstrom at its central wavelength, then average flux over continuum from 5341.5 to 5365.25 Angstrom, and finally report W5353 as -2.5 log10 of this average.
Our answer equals -0.048 mag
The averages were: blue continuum 10.7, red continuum 10.2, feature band 11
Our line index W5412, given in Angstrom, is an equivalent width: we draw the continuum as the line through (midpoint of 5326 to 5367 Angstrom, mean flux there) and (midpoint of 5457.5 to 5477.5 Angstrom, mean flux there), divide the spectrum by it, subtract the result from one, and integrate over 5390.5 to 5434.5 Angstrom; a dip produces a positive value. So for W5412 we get 2.2 Angstrom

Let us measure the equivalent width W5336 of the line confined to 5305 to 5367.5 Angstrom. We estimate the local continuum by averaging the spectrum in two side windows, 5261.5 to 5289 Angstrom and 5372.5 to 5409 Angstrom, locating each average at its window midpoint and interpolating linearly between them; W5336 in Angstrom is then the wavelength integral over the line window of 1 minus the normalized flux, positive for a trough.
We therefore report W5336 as -4.2 Angstrom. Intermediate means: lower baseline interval 10.6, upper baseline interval 10.2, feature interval 11.1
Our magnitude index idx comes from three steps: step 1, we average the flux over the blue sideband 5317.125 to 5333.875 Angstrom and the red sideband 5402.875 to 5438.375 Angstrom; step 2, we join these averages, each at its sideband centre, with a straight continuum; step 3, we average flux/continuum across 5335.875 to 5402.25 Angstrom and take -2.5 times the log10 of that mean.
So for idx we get -0.05 mag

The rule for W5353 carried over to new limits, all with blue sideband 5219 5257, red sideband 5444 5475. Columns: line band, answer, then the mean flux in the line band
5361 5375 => -0.05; 11.2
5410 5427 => 0.04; 10.1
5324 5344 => -0.05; 11.4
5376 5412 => 0.04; 10.2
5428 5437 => -0.01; 10.6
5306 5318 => -0.04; 11.3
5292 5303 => 0.03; 10.7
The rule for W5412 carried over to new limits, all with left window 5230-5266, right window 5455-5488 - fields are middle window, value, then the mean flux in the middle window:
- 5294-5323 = 0.1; 10.8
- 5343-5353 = -0.4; 11.1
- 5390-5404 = -0.5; 10.9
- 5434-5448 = 0.1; 10.2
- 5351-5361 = -0.1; 10.7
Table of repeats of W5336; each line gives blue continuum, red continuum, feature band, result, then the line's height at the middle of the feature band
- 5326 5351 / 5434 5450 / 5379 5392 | 0.3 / 10.7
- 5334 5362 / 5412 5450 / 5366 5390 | 0.0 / 10.5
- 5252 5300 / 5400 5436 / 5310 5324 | 0.1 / 10.4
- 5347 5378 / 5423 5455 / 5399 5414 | 2.2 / 10.6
